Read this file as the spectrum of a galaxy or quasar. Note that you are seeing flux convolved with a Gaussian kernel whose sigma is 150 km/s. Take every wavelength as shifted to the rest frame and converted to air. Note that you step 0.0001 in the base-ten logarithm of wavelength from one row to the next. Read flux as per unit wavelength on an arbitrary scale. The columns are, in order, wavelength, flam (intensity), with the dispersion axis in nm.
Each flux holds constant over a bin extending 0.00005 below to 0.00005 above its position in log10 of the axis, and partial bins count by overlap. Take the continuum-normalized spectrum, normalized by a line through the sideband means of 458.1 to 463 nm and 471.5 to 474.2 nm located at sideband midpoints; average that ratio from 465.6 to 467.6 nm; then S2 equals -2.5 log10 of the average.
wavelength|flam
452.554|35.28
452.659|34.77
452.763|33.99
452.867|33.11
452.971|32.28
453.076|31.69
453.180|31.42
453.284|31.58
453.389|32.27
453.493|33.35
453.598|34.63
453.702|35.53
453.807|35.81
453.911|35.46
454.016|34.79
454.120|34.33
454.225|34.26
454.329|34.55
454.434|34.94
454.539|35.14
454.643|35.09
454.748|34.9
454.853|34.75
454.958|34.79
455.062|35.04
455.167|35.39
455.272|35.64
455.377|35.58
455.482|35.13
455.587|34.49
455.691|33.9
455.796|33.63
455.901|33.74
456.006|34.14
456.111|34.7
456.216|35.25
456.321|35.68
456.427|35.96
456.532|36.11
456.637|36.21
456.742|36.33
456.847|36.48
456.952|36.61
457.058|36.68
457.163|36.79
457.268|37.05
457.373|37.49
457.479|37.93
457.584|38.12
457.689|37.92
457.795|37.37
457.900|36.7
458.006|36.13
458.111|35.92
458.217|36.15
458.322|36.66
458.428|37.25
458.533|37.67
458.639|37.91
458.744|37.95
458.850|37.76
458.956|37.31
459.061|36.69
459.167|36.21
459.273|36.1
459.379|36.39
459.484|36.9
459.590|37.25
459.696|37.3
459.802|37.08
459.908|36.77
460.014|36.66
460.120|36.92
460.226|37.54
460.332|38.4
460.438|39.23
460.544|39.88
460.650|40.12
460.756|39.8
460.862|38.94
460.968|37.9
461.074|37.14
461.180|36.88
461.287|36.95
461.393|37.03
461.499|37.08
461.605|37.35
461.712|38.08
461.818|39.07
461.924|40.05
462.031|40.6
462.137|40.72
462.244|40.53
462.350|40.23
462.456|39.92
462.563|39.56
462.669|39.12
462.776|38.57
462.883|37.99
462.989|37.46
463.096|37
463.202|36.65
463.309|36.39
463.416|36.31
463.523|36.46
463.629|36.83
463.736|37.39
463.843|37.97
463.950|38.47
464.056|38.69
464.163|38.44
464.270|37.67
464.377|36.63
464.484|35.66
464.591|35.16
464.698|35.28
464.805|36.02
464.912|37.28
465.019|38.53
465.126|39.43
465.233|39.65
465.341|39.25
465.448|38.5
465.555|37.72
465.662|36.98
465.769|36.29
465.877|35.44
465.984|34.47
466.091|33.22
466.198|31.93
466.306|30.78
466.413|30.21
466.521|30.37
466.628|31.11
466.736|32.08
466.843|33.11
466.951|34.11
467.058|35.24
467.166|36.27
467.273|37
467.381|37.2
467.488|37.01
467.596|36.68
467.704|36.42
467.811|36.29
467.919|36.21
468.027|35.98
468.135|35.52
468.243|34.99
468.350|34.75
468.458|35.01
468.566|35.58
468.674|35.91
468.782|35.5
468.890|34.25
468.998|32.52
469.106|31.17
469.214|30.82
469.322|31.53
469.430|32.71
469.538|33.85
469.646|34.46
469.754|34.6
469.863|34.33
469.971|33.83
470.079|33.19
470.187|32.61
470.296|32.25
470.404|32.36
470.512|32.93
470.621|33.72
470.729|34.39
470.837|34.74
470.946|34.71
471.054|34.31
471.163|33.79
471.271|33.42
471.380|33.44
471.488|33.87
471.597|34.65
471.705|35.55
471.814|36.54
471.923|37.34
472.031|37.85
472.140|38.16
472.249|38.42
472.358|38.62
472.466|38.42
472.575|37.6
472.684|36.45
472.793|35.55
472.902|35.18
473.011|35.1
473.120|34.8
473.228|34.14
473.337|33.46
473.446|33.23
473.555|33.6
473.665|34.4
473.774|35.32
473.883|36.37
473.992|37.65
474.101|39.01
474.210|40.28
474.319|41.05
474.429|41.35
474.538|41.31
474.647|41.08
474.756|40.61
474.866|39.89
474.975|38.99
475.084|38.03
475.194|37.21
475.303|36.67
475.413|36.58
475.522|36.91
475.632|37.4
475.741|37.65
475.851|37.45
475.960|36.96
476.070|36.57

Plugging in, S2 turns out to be 0.09 mag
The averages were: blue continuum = 38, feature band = 34.1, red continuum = 36.2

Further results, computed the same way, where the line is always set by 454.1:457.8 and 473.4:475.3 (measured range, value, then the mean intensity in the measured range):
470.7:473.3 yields 0.06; 35.7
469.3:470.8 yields 0.13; 33.4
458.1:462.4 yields -0.05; 37.9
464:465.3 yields -0.02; 37.4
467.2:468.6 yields 0.04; 36.1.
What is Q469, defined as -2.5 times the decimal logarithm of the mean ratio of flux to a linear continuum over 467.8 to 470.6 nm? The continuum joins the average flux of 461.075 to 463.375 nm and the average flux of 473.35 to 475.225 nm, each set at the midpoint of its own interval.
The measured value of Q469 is 0.13 mag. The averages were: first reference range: 38.4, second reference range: 38.1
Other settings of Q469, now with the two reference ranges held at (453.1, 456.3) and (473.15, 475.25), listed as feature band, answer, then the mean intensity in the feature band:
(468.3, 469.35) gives 0.095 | 33.7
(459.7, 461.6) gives -0.072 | 37.9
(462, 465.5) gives -0.059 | 38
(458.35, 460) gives -0.056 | 37.1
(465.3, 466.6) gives 0.057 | 34.5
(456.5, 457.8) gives -0.065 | 37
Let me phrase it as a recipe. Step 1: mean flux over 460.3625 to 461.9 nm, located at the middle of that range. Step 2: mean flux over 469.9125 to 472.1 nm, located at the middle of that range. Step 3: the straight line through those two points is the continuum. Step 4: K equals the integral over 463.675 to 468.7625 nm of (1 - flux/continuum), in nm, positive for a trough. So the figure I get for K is 0.06 nm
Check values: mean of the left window 38.3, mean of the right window 34.3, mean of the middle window 35.8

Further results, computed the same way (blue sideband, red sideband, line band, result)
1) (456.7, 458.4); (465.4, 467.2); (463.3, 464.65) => -0.09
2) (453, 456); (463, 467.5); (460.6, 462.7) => -0.20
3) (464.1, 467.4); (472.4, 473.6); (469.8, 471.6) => 0.09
